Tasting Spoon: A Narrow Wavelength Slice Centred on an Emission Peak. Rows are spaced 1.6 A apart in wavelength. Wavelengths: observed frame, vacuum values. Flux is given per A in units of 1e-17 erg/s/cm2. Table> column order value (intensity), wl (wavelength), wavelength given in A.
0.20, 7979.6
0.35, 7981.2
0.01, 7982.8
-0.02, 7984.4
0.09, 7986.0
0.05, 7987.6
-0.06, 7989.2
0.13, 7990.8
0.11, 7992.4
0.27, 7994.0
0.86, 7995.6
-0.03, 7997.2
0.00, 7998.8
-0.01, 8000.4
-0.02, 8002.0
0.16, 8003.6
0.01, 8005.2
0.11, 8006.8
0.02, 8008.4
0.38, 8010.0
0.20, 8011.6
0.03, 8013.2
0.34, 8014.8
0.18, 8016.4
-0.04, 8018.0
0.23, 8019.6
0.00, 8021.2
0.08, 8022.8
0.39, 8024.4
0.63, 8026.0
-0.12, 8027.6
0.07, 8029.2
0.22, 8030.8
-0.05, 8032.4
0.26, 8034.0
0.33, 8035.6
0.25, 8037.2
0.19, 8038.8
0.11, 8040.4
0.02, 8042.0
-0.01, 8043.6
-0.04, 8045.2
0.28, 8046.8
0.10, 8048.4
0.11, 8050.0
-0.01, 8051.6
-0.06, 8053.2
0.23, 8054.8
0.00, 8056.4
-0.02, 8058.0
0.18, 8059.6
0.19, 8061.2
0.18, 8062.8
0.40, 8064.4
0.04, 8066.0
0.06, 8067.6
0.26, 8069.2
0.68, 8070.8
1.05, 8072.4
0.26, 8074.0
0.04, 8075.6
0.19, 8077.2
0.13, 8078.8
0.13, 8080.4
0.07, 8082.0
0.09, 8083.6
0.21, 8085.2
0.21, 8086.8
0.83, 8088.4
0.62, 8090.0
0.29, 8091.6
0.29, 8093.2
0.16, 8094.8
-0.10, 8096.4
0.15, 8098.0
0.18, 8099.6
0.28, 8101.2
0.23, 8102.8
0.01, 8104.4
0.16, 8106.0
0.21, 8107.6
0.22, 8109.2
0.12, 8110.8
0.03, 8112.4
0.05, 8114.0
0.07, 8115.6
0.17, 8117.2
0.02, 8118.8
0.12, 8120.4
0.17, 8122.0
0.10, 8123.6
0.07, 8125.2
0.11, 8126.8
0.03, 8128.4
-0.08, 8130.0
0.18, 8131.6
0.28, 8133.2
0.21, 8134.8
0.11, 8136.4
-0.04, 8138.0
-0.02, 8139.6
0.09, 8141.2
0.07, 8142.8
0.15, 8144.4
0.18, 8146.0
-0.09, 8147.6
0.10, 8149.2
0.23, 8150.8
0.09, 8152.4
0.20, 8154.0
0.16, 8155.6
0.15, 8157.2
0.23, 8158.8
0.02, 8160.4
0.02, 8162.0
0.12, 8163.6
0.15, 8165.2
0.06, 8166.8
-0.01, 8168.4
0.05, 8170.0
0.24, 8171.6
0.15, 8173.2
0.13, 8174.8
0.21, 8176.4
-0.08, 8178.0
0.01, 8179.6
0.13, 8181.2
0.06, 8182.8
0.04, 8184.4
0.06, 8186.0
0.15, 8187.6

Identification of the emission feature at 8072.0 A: [S II]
